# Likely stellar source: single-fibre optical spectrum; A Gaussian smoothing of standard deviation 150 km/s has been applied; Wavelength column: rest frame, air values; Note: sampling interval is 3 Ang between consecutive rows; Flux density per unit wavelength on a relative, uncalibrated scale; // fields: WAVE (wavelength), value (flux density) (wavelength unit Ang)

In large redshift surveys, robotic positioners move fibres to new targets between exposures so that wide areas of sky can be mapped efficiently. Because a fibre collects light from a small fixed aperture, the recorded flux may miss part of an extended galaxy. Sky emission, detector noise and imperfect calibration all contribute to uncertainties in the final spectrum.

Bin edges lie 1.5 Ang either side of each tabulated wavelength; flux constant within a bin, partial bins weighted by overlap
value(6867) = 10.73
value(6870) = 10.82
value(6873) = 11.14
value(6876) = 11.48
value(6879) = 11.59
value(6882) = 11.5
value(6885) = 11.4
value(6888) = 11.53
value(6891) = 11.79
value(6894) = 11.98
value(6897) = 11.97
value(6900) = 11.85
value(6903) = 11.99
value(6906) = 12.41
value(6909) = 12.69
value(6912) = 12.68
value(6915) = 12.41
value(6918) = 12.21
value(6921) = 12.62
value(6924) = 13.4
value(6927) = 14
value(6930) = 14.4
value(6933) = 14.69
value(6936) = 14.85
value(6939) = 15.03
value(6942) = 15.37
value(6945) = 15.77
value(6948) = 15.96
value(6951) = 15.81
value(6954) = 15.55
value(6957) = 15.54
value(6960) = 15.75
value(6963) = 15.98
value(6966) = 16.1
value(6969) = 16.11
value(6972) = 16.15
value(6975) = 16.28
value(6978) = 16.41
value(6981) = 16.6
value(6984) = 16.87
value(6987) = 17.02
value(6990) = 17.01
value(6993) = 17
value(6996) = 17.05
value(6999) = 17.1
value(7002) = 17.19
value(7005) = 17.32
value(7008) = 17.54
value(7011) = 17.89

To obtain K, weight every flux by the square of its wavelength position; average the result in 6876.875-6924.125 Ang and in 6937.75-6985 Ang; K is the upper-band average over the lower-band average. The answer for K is 1.34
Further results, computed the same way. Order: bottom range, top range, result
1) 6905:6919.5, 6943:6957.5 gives 1.27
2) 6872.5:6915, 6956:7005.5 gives 1.43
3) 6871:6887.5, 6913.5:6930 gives 1.16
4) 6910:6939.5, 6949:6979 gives 1.19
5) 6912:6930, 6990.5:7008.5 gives 1.35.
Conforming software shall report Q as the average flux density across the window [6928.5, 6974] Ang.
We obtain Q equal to 15.5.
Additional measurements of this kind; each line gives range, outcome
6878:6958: 13.4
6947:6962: 15.7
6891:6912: 12.2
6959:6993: 16.4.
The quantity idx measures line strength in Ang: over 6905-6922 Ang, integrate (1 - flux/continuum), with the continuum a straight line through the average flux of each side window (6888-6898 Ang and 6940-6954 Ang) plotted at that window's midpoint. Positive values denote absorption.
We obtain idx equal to 1.0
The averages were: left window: 11.9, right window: 15.7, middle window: 12.5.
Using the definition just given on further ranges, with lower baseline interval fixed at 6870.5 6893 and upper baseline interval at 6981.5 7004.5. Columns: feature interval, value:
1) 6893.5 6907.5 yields 0.40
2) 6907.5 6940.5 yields 0.13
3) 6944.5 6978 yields -1.09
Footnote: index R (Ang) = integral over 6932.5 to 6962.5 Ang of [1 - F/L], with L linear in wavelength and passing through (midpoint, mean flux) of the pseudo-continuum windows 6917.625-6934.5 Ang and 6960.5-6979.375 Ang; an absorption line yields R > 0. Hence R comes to -1.24 Ang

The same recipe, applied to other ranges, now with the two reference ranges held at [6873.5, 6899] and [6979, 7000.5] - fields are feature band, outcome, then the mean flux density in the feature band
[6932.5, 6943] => -0.5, 15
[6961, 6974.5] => -0.2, 16.1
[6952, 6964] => -0.3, 15.7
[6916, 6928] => 0.4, 13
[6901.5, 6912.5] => 0.2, 12.4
